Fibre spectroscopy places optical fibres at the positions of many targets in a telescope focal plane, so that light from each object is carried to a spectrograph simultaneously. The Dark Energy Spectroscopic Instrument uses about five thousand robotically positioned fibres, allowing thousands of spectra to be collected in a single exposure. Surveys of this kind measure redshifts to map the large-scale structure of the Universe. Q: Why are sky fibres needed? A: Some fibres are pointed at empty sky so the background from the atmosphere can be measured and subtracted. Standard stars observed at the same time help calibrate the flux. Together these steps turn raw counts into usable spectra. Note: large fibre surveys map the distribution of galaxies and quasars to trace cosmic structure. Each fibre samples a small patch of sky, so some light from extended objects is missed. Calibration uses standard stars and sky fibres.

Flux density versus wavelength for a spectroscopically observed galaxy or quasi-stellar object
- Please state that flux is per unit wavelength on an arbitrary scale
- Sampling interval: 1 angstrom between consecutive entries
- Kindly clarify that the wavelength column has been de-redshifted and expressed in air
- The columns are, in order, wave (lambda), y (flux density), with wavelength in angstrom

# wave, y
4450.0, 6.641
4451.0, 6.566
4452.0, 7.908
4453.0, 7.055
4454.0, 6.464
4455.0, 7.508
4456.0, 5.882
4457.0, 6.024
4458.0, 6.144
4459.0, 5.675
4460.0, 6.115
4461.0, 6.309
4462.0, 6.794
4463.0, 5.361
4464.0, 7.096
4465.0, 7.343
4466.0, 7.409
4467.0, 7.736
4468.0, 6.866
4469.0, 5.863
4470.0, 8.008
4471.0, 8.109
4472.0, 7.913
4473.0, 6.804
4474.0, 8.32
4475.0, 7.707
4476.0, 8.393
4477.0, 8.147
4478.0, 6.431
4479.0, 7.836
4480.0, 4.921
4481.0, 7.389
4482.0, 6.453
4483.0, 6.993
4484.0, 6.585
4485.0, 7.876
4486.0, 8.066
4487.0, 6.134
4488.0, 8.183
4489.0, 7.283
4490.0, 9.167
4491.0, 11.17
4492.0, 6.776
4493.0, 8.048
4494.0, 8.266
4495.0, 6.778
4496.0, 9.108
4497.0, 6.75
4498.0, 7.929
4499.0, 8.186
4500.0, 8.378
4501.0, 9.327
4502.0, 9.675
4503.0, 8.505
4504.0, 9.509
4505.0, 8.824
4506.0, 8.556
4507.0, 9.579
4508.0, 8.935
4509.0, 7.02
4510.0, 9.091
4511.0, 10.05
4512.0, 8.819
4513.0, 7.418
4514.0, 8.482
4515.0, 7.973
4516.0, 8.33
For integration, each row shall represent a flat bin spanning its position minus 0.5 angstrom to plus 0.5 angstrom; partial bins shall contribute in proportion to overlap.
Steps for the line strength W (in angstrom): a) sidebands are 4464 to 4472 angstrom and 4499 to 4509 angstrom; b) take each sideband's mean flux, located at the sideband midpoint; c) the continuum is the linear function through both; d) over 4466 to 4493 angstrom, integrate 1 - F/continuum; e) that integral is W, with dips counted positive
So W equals 1.1 angstrom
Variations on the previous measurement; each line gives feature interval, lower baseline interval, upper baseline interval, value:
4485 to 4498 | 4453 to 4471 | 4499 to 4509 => 0.4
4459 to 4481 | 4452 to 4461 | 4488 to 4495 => 0.2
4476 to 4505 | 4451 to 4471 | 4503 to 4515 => 0.3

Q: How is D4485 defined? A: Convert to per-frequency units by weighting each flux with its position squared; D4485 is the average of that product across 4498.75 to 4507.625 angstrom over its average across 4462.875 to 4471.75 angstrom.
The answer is 1.27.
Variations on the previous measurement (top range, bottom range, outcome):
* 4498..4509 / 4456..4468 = 1.37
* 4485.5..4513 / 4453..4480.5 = 1.23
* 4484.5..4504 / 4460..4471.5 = 1.20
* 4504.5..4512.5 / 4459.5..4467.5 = 1.33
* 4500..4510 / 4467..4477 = 1.18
